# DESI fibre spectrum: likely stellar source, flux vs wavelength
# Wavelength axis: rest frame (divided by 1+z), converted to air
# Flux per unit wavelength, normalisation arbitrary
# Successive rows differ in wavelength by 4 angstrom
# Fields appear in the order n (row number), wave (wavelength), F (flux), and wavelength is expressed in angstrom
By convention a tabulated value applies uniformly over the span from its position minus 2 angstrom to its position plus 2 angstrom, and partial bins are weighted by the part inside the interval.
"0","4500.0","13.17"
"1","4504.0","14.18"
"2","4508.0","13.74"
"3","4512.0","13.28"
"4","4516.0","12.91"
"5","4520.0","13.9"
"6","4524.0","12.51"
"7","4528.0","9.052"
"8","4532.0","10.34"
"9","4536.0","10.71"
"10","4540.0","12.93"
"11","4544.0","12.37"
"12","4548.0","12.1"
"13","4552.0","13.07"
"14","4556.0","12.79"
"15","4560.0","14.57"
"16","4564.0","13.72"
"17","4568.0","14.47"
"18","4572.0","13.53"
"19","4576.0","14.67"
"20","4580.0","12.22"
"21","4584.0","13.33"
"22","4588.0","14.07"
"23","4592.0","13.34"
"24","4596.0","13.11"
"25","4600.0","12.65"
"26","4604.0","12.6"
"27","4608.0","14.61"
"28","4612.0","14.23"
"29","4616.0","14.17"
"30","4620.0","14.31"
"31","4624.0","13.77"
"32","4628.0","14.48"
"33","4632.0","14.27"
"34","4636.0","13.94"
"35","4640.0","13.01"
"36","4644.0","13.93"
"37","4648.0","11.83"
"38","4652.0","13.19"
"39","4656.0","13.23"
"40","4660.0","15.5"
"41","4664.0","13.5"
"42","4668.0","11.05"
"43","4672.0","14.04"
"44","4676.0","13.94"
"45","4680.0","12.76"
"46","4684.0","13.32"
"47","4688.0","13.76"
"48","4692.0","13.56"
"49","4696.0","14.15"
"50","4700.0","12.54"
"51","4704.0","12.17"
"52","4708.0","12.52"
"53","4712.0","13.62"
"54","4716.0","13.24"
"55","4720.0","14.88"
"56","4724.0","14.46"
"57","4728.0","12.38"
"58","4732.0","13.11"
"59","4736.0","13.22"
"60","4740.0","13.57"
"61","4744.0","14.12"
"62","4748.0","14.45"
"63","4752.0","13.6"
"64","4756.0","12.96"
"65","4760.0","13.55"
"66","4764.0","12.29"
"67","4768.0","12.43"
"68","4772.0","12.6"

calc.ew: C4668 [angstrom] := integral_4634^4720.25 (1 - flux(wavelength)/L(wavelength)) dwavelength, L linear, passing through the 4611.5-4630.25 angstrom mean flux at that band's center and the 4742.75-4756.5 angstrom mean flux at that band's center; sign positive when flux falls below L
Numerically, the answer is 4.5 angstrom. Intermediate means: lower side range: 14.2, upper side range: 13.9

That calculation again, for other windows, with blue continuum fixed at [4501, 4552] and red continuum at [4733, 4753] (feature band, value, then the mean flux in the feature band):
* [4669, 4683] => -0.04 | 13.4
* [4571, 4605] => -1.38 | 13.3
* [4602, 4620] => -1.43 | 13.9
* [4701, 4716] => 0.81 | 12.8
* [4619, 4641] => -1.60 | 14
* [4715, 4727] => -0.44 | 14.1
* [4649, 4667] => -0.49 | 13.6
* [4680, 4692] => -0.01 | 13.4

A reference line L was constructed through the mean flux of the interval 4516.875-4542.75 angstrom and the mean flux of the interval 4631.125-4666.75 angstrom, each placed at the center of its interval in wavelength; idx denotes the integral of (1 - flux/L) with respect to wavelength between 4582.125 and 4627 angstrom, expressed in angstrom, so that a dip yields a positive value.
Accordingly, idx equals -2.9 angstrom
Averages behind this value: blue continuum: 11.7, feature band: 13.7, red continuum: 13.5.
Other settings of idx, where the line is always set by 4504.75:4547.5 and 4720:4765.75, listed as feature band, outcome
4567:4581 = -1.4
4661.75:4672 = 0.3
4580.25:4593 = -0.8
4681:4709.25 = 0.1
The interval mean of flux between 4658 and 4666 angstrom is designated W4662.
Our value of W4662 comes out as 14.5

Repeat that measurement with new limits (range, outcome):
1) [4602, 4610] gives 13.6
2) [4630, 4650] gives 13.4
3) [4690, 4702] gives 13.4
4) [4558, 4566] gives 14.1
